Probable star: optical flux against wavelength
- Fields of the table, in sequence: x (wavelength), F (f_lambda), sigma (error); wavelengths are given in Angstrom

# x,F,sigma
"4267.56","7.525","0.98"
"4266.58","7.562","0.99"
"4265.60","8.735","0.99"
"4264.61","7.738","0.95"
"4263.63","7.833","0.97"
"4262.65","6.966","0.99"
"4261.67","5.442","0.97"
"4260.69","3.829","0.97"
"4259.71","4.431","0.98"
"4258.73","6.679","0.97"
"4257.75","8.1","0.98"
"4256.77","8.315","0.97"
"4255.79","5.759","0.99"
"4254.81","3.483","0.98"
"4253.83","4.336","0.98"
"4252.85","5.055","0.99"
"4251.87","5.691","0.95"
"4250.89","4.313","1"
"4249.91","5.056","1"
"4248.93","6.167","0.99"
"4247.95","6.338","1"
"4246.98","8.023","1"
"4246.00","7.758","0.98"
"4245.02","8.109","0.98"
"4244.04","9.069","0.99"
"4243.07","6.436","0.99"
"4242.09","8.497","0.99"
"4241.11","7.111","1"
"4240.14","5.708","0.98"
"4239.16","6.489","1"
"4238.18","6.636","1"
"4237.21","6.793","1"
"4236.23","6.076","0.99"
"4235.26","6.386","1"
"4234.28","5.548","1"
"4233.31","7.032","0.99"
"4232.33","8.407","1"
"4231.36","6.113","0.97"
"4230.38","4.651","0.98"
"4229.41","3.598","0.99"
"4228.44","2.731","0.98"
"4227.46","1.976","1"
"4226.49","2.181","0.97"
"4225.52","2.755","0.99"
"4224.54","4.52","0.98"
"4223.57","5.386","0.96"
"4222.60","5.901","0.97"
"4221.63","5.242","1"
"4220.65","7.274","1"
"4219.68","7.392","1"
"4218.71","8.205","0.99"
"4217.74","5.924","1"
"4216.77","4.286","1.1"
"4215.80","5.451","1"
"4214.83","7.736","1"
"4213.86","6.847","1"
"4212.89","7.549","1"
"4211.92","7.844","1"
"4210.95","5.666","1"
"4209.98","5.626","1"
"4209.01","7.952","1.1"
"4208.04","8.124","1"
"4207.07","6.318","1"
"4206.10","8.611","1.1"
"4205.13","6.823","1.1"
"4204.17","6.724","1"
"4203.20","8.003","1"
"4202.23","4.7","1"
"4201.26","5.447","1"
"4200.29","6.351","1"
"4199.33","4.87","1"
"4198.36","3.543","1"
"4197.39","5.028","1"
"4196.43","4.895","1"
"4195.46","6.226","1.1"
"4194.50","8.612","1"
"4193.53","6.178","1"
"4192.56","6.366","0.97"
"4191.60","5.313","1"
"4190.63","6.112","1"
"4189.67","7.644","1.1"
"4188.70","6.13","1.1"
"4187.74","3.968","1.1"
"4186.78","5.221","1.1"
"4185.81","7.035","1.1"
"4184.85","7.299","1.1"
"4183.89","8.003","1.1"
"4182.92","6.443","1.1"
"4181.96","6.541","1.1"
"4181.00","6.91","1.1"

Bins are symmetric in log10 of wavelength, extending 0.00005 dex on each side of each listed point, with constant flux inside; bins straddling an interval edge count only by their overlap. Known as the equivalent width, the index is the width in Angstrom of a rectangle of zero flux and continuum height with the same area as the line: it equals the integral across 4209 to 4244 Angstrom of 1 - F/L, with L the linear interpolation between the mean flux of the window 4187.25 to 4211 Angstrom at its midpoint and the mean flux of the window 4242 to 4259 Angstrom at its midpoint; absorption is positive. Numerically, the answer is 2.2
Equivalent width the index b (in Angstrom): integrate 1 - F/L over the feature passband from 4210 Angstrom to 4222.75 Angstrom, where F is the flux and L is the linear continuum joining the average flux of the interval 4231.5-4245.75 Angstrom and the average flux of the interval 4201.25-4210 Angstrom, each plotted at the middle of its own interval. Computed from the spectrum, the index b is 0.8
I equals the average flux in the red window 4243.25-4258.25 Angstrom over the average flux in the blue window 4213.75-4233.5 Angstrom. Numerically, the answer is 1.19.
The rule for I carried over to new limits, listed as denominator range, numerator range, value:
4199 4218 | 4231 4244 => 1.04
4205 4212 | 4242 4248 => 1.10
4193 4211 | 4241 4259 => 1.03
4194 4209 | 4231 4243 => 1.06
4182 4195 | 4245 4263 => 0.91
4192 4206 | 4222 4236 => 0.80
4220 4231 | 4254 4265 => 1.45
